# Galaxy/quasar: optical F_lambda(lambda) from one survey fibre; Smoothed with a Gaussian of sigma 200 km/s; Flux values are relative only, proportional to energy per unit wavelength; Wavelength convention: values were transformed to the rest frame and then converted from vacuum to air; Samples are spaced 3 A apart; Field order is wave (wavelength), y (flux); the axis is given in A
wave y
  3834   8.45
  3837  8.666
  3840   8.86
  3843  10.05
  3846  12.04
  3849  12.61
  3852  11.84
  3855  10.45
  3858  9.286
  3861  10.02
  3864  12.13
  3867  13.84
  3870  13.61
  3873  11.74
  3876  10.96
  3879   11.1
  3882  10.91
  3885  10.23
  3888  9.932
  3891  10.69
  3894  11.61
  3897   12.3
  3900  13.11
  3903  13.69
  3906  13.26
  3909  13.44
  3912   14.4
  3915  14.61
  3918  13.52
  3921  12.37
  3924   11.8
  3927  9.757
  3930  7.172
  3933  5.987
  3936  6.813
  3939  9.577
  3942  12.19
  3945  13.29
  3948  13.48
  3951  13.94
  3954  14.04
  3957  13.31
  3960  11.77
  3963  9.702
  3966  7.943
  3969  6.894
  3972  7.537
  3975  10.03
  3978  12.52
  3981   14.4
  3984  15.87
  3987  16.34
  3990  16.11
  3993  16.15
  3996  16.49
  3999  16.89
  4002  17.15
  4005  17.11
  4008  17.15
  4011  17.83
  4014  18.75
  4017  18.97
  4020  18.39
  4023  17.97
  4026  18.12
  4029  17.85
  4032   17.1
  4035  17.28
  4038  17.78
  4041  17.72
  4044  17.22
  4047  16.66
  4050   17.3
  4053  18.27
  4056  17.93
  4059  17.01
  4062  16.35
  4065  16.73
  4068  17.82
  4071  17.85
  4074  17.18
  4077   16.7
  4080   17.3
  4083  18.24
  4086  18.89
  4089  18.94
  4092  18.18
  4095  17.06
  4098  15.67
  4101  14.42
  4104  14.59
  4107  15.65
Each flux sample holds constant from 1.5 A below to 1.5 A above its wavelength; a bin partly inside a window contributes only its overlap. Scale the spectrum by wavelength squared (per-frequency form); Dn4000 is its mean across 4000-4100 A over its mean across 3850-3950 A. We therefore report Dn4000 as 1.65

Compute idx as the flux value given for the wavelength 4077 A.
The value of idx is 16.7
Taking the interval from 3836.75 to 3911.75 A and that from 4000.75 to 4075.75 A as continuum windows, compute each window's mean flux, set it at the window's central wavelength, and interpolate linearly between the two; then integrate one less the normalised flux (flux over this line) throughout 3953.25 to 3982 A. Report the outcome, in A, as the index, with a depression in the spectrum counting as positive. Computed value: 8.3 A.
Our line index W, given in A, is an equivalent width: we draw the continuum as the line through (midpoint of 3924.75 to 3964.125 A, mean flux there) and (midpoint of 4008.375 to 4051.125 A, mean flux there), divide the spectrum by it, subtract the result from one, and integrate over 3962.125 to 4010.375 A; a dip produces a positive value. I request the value 2.28 A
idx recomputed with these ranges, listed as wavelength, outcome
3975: 10.03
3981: 14.4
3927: 9.757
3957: 13.31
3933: 5.987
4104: 14.59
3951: 13.94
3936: 6.813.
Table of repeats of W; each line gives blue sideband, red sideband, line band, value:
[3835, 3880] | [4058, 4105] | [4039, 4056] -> -1.37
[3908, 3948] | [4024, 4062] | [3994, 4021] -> -3.55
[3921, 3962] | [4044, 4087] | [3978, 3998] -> -3.30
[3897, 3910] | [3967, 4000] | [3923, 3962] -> 6.89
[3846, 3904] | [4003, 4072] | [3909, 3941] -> 6.20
